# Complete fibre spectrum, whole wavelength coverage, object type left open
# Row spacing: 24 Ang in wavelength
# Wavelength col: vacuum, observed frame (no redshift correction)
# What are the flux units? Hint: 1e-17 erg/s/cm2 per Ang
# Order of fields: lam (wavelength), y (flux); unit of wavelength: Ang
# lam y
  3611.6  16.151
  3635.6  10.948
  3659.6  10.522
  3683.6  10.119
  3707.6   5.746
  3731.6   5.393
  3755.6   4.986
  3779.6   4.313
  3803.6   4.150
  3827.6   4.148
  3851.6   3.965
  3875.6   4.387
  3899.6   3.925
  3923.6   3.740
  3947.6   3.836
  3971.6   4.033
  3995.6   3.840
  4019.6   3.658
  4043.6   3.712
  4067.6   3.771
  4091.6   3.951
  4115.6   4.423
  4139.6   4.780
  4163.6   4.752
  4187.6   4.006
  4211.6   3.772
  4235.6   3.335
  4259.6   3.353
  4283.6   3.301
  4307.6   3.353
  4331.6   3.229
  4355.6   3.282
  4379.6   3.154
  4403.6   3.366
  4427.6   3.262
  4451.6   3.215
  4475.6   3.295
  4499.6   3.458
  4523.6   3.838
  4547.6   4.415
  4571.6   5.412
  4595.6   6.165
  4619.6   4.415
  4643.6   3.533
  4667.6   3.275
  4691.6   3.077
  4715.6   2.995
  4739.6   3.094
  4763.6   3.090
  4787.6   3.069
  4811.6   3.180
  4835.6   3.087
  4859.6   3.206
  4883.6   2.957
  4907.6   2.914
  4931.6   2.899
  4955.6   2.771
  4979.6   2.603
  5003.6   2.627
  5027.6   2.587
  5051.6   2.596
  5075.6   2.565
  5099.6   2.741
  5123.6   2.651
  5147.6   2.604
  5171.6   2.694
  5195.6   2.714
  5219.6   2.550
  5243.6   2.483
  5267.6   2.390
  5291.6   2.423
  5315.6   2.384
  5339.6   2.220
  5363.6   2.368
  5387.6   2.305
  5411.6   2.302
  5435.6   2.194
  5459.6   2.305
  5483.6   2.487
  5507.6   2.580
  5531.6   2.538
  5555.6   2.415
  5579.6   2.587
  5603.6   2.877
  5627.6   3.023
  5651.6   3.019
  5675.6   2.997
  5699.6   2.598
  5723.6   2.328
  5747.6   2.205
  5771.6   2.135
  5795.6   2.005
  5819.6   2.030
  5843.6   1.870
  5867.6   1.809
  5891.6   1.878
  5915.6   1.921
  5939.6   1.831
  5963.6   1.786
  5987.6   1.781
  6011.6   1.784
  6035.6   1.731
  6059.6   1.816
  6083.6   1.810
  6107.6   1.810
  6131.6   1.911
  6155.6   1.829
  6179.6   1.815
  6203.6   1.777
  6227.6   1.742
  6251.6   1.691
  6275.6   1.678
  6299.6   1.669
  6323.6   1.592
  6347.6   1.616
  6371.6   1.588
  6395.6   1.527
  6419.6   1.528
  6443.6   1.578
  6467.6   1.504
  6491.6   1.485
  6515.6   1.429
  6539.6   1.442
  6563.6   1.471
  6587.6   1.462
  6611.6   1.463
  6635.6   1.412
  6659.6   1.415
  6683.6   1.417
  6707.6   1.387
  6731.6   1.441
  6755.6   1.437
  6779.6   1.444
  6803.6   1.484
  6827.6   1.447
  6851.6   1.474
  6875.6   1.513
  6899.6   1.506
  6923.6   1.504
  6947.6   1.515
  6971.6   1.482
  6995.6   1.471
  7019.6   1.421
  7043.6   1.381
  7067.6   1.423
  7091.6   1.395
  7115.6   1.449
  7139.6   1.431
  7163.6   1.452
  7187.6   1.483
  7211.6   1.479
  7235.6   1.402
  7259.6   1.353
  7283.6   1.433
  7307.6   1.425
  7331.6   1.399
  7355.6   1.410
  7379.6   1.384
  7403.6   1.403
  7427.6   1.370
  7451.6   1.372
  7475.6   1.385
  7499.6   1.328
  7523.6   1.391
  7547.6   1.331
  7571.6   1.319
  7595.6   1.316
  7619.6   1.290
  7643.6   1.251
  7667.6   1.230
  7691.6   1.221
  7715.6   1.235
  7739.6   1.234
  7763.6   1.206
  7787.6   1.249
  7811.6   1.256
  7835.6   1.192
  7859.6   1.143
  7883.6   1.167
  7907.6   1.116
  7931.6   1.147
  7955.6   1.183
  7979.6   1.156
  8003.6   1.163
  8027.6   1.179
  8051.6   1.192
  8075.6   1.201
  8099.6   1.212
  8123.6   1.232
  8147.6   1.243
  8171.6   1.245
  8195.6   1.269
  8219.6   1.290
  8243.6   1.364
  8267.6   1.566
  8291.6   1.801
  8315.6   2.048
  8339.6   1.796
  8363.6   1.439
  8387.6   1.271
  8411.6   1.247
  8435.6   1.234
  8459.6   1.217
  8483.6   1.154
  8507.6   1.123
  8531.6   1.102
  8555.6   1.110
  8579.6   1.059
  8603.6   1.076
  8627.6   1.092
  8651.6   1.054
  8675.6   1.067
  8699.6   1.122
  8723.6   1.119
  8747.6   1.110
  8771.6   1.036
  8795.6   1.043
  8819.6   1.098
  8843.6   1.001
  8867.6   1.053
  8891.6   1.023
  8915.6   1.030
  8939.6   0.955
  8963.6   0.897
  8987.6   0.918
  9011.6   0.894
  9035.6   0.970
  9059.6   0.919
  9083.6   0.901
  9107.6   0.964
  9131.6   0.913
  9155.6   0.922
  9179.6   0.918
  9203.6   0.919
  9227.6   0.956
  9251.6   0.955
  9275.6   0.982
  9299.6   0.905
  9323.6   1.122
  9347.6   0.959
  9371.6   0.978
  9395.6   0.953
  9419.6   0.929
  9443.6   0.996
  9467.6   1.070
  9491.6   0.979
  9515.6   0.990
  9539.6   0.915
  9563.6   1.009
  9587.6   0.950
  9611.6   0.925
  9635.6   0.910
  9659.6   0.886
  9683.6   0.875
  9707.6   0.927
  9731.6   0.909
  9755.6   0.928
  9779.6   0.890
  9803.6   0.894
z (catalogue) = 1.97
